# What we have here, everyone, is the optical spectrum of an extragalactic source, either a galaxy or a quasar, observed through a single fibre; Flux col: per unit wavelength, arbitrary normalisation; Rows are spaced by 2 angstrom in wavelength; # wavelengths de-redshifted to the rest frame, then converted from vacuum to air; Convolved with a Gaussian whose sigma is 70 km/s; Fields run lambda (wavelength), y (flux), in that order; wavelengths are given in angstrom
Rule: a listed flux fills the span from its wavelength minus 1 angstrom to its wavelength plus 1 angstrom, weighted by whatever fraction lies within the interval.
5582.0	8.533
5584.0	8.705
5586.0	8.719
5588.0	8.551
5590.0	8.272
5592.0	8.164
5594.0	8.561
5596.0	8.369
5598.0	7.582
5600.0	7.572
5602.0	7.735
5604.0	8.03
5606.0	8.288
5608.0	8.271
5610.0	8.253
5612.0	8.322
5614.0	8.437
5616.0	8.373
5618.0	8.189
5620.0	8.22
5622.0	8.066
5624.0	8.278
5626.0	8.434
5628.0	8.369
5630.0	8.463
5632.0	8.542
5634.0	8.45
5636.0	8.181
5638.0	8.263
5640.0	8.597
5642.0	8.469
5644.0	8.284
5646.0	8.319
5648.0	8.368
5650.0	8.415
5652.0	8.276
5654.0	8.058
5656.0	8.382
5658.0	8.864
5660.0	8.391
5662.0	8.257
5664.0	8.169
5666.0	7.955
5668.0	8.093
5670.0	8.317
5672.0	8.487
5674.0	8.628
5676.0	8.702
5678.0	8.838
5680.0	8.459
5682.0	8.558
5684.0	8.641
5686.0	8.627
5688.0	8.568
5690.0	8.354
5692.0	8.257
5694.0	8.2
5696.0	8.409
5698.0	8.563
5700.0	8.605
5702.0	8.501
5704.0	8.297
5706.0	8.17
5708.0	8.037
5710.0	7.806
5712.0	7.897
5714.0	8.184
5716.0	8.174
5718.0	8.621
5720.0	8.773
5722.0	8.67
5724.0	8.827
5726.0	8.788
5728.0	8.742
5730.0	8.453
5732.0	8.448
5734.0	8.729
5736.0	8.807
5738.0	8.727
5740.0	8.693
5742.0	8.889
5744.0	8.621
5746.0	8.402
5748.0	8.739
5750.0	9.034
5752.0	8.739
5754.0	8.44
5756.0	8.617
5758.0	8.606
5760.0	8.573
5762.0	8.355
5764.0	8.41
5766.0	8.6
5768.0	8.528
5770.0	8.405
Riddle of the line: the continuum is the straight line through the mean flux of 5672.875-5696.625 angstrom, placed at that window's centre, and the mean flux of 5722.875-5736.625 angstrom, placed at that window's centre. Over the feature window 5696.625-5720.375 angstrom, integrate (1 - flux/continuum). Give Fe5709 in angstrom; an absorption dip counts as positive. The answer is 0.9 angstrom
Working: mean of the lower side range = 8.52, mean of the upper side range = 8.68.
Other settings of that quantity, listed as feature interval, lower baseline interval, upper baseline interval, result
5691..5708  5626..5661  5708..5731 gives 0.1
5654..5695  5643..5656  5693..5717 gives -0.8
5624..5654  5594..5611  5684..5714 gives -0.8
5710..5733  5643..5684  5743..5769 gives 0.1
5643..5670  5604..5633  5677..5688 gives 0.6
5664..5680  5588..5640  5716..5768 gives 0.0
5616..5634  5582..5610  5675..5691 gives 0.0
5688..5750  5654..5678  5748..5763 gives 0.3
